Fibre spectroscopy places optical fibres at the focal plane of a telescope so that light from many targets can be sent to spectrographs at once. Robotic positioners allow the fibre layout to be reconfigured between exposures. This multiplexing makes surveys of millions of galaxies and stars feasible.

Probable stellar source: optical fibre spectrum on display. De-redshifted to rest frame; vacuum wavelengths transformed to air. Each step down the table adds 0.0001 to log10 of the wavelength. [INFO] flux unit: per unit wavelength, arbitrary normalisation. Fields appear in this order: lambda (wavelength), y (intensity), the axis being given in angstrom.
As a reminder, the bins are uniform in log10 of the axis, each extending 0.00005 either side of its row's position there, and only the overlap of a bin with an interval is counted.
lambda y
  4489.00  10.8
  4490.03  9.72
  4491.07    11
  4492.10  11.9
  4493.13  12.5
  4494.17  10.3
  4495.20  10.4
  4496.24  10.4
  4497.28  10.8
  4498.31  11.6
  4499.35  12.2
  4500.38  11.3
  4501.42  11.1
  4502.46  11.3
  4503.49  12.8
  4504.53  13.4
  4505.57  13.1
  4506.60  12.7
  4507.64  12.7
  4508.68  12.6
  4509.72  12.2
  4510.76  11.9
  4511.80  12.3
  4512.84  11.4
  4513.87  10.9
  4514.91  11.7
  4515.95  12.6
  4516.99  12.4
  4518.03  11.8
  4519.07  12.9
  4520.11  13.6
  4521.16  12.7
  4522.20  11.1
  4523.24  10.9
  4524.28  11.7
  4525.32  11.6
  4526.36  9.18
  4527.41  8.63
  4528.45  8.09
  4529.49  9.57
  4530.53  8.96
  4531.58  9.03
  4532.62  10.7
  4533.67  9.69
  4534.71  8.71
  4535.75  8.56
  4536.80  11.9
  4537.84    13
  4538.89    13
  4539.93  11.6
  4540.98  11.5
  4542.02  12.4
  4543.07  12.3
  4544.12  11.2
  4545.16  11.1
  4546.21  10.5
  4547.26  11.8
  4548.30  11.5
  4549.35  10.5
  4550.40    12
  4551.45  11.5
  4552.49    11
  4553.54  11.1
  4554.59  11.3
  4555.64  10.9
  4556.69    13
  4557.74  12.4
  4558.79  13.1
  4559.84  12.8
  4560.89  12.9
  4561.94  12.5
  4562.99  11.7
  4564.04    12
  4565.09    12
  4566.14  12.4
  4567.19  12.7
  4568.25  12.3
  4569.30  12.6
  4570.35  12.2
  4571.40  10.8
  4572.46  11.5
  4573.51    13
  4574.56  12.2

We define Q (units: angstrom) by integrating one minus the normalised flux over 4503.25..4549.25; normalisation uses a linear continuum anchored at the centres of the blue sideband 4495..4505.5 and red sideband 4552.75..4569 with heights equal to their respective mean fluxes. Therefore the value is 1.82 angstrom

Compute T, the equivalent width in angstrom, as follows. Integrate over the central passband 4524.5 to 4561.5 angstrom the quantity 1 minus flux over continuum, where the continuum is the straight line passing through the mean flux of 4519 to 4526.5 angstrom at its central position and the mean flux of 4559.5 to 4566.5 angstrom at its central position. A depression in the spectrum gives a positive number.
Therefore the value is 3.03 angstrom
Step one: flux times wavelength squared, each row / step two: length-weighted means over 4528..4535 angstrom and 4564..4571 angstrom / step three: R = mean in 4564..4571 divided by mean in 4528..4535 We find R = 1.3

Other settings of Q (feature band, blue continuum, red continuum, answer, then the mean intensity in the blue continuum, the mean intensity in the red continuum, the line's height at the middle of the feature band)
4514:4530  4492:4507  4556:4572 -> 0.9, 11.7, 12.3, 11.9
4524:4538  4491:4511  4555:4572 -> 2.5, 11.8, 12.3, 12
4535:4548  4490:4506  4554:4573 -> 0.5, 11.5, 12.2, 12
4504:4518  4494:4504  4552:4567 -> -1.1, 11.3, 12.1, 11.4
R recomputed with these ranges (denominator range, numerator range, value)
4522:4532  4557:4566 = 1.28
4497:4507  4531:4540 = 0.89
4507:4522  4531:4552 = 0.92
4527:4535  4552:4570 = 1.34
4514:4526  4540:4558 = 0.97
